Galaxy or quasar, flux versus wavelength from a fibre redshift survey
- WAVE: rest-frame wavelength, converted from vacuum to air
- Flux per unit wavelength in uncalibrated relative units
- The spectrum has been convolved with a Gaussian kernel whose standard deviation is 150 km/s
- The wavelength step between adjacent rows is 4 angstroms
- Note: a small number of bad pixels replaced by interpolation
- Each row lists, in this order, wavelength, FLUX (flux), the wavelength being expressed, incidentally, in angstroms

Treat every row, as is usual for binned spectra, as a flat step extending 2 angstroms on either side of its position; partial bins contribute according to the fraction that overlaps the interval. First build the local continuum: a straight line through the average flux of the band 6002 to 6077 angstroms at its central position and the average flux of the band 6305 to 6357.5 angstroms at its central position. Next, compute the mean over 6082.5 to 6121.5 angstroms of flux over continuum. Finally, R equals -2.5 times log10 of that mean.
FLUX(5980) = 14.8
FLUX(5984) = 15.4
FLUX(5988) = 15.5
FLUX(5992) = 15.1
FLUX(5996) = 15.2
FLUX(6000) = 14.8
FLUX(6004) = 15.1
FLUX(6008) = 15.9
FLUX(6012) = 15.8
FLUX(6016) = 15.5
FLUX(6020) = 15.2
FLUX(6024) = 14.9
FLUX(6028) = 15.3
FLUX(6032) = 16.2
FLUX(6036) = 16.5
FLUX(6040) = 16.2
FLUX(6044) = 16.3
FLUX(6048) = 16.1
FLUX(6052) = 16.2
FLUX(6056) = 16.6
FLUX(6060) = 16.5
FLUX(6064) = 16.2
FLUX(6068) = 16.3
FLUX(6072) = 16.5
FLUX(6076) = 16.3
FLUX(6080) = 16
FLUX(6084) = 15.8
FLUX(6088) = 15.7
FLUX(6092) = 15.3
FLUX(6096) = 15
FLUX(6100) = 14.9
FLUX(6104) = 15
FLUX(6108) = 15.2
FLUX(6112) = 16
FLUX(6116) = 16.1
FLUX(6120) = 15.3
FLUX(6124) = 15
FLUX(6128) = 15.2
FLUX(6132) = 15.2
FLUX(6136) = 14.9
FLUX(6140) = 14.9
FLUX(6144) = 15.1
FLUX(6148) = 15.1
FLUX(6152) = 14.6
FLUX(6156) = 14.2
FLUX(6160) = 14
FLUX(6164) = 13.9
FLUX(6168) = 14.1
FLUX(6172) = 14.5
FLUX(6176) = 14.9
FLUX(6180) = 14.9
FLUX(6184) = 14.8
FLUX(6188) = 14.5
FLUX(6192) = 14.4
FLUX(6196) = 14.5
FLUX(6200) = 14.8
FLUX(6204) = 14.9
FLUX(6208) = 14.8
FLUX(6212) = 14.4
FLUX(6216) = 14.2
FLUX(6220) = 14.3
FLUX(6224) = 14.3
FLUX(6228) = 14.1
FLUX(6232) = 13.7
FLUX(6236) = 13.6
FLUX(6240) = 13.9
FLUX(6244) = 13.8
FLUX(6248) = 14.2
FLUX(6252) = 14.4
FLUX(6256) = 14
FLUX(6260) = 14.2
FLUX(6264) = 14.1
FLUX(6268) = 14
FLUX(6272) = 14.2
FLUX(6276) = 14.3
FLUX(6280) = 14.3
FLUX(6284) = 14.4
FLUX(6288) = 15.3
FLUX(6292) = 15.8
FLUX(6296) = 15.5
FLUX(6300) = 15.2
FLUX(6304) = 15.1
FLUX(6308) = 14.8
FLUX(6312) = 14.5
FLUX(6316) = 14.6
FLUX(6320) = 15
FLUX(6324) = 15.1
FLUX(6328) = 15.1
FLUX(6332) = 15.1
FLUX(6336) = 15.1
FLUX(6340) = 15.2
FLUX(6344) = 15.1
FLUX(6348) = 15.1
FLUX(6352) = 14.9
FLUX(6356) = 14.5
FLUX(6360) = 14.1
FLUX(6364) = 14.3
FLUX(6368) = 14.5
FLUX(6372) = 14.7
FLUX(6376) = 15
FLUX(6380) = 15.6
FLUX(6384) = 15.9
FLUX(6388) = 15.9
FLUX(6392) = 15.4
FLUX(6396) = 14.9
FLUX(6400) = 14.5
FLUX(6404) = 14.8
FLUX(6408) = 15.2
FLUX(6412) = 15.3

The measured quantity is 0.02 mag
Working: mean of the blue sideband 16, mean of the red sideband 14.9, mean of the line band 15.4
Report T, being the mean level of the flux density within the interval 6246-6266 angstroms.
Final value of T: 14.2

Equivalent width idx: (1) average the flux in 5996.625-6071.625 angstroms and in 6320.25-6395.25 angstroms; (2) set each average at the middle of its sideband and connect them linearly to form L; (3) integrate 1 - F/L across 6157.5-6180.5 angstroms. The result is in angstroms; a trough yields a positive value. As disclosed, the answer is 1.74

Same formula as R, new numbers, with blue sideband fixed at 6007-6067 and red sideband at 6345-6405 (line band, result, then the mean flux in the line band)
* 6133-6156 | 0.055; 14.9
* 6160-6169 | 0.117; 14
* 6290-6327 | 0.006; 15.1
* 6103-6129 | 0.021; 15.4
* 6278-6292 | 0.028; 14.8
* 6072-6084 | -0.021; 16.1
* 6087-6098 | 0.035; 15.3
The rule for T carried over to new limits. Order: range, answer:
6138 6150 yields 15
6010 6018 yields 15.7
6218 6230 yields 14.2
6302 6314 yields 14.8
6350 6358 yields 14.7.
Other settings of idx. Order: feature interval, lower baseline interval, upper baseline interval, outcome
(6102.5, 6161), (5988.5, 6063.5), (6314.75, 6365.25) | 1.5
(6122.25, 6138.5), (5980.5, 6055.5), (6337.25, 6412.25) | 0.4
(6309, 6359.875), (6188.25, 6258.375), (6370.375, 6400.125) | 0.2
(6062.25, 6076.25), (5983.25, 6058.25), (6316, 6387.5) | -0.7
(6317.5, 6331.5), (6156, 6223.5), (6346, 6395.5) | -0.2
